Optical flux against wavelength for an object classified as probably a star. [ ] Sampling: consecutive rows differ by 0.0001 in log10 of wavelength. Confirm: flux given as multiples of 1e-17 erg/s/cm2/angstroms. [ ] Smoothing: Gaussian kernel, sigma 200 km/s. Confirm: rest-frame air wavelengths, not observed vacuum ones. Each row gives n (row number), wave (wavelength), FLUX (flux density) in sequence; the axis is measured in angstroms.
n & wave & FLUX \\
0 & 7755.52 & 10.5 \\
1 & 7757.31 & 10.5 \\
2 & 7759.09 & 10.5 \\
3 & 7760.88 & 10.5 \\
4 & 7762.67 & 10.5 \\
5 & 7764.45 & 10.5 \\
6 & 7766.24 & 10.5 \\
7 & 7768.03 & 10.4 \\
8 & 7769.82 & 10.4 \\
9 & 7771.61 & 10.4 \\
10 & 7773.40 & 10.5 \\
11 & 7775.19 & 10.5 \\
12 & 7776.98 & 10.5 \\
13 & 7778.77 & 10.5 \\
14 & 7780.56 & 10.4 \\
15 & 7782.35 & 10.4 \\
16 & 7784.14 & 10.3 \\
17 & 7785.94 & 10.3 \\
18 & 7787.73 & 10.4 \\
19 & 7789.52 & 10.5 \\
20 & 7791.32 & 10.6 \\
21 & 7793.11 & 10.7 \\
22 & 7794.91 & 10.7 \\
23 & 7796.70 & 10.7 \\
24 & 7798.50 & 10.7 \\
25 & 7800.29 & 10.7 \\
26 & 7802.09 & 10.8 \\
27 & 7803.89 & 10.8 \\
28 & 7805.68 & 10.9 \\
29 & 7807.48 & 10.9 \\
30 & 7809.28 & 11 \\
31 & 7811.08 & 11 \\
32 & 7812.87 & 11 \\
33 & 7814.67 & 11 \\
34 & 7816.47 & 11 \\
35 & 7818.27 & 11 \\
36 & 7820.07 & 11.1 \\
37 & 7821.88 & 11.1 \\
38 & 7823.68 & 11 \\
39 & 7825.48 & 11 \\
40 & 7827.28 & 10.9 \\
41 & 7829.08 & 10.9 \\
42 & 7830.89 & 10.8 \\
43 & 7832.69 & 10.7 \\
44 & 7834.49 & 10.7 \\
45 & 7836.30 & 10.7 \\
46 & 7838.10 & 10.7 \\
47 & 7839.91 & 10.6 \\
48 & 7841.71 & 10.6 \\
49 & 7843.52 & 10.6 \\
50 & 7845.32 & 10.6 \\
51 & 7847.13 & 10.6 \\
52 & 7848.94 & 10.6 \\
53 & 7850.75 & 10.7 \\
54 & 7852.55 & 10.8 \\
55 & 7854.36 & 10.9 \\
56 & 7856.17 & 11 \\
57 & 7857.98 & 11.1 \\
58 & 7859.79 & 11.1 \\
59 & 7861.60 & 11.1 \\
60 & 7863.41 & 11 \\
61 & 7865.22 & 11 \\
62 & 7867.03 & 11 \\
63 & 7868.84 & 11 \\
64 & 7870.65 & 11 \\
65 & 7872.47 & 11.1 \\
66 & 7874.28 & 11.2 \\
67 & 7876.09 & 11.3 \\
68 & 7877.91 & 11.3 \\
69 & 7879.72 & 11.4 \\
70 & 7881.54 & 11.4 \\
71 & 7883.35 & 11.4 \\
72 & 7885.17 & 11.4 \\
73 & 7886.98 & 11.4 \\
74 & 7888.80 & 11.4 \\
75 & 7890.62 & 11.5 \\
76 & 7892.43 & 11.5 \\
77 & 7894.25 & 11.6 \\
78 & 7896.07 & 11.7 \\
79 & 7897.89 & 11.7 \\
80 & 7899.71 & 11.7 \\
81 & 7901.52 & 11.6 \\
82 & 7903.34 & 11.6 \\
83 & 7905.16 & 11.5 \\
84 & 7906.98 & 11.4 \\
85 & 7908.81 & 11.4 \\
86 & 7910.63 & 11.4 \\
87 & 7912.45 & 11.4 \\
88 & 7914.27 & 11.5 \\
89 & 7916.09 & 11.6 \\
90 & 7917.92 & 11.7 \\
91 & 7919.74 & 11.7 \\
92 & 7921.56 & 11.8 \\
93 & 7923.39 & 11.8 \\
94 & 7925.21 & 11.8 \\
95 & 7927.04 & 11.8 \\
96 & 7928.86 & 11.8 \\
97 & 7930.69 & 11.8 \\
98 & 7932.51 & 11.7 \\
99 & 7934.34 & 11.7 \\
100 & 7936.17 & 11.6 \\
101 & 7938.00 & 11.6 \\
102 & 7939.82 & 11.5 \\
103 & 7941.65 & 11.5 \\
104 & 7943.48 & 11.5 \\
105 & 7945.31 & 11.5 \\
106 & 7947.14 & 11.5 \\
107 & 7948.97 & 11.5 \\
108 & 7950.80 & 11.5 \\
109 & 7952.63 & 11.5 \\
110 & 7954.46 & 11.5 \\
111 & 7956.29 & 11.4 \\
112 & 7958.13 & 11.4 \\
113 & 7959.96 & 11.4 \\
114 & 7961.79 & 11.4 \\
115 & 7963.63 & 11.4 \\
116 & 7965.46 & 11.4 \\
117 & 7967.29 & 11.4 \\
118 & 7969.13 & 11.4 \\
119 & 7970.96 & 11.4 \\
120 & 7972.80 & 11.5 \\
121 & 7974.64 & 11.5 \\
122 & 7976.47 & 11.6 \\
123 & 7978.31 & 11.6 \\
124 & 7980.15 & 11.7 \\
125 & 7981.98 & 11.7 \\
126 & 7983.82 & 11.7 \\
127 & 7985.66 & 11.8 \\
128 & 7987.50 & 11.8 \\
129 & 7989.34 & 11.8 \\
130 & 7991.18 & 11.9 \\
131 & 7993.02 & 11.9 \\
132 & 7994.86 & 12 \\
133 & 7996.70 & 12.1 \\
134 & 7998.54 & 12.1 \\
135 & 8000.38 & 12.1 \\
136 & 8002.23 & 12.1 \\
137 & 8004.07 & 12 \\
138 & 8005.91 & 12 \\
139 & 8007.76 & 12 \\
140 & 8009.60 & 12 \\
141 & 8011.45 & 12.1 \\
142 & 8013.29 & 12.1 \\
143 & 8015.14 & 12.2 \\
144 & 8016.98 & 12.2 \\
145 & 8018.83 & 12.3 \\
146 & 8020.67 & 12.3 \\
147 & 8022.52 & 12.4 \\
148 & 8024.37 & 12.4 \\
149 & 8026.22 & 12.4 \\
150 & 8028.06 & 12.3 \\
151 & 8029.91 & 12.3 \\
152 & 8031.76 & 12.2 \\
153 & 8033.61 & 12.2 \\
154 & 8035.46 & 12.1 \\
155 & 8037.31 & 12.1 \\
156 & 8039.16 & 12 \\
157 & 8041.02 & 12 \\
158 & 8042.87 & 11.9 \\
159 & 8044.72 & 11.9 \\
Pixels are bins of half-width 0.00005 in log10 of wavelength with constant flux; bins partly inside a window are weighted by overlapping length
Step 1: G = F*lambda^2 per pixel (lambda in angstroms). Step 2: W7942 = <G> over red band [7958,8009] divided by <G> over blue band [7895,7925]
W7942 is 1.03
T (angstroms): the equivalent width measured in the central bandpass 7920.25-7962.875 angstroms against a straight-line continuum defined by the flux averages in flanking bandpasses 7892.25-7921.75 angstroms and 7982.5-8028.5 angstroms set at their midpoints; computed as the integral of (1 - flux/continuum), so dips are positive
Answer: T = 0.6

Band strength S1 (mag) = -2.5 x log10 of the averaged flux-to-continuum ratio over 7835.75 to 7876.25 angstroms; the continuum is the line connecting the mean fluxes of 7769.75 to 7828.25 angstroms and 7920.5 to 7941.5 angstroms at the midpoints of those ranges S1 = 0.03 mag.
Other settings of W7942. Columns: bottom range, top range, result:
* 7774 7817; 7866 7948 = 1.11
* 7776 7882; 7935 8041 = 1.14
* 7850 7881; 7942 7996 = 1.07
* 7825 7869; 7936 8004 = 1.11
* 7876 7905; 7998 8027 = 1.09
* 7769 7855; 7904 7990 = 1.12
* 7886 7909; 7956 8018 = 1.04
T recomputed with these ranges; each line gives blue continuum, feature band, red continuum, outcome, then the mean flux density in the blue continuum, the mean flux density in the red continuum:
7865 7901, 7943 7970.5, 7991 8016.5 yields 0.8 angstroms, 11.4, 12.1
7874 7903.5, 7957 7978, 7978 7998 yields 0.6 angstroms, 11.5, 11.8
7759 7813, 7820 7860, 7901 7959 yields 0.6 angstroms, 10.6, 11.6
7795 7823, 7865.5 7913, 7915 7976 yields -0.4 angstroms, 10.9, 11.6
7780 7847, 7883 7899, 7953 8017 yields -0.4 angstroms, 10.8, 11.8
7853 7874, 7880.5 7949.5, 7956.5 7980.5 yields -2.1 angstroms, 11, 11.5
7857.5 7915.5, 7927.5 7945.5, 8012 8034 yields 0.1 angstroms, 11.4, 12.3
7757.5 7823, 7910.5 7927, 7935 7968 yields -0.5 angstroms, 10.7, 11.5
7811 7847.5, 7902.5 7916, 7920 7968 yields -0.1 angstroms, 10.8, 11.6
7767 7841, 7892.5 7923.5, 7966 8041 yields -0.6 angstroms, 10.7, 12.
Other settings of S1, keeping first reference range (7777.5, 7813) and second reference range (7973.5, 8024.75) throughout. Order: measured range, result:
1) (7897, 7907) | -0.025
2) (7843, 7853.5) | 0.034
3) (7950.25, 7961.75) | 0.023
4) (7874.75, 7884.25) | -0.015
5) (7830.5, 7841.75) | 0.023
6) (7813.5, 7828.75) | -0.018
